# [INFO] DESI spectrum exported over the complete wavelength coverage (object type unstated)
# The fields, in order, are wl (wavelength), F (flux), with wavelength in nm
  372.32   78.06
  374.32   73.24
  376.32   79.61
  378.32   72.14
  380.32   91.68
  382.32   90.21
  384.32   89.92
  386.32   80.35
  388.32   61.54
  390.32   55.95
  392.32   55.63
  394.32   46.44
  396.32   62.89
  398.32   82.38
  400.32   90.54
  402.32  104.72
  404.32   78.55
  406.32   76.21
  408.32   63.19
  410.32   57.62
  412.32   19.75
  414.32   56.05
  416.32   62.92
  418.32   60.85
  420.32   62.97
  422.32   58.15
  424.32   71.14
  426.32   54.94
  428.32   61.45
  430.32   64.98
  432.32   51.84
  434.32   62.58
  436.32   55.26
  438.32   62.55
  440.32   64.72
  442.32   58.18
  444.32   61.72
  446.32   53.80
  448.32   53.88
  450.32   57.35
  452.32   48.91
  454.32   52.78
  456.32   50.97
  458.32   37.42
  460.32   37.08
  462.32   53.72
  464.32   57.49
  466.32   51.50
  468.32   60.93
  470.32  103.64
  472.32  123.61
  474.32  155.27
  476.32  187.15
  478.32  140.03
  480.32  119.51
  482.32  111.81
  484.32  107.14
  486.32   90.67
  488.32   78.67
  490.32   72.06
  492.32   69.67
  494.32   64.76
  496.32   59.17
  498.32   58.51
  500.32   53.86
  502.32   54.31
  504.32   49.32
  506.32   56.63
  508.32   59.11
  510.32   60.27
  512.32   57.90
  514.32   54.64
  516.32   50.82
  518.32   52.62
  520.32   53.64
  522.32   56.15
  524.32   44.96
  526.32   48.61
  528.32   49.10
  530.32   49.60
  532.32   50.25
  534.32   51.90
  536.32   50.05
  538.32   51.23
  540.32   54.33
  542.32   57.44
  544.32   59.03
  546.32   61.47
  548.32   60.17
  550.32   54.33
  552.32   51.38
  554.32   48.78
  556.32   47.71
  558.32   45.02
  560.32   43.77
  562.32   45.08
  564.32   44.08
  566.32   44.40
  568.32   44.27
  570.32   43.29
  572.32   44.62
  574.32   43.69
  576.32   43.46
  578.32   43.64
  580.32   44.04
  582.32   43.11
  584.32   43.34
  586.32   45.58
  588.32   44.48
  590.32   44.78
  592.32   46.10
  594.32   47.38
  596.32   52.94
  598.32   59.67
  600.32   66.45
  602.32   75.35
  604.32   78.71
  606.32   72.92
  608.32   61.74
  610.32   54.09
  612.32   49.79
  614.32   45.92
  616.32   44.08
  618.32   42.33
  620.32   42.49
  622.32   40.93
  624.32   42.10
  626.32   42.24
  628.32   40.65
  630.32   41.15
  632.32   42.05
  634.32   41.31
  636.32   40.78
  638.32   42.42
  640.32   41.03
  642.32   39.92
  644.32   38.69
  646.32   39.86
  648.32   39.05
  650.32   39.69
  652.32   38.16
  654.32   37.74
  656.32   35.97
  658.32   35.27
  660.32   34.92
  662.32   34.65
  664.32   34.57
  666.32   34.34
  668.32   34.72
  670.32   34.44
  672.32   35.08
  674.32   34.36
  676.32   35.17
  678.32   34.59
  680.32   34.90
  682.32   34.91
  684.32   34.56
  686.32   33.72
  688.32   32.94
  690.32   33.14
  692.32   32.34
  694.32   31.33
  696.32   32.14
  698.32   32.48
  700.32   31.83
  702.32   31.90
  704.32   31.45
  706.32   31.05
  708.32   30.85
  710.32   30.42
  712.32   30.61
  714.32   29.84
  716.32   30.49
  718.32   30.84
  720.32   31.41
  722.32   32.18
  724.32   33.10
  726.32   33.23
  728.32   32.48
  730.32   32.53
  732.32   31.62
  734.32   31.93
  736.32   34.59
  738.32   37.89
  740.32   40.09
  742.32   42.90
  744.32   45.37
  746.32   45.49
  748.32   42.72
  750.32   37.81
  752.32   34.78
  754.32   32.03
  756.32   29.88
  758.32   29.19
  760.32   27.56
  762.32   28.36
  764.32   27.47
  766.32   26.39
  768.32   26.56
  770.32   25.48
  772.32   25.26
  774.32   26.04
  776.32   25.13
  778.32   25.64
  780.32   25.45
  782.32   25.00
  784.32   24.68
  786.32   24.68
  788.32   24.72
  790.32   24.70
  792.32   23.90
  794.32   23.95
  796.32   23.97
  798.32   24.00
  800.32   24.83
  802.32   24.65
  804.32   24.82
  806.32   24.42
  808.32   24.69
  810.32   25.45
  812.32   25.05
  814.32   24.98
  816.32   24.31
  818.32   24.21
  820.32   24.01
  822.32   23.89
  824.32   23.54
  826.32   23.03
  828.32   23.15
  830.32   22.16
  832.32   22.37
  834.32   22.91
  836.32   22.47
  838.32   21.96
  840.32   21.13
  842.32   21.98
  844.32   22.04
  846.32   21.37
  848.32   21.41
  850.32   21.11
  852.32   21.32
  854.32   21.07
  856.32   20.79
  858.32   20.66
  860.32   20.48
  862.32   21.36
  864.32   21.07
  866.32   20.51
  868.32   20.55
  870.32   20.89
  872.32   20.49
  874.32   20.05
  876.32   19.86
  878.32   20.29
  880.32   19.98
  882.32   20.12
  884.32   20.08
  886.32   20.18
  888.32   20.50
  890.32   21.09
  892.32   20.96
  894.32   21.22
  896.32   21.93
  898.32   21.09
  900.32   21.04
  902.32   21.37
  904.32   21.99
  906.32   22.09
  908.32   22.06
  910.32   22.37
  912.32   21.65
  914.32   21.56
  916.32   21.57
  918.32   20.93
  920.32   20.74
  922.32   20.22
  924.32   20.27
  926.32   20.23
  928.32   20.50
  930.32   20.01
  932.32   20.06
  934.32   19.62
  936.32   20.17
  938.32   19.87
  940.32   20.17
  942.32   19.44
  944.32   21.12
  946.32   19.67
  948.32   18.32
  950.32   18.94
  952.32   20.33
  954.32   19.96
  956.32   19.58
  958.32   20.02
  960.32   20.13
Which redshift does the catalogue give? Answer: 2.91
